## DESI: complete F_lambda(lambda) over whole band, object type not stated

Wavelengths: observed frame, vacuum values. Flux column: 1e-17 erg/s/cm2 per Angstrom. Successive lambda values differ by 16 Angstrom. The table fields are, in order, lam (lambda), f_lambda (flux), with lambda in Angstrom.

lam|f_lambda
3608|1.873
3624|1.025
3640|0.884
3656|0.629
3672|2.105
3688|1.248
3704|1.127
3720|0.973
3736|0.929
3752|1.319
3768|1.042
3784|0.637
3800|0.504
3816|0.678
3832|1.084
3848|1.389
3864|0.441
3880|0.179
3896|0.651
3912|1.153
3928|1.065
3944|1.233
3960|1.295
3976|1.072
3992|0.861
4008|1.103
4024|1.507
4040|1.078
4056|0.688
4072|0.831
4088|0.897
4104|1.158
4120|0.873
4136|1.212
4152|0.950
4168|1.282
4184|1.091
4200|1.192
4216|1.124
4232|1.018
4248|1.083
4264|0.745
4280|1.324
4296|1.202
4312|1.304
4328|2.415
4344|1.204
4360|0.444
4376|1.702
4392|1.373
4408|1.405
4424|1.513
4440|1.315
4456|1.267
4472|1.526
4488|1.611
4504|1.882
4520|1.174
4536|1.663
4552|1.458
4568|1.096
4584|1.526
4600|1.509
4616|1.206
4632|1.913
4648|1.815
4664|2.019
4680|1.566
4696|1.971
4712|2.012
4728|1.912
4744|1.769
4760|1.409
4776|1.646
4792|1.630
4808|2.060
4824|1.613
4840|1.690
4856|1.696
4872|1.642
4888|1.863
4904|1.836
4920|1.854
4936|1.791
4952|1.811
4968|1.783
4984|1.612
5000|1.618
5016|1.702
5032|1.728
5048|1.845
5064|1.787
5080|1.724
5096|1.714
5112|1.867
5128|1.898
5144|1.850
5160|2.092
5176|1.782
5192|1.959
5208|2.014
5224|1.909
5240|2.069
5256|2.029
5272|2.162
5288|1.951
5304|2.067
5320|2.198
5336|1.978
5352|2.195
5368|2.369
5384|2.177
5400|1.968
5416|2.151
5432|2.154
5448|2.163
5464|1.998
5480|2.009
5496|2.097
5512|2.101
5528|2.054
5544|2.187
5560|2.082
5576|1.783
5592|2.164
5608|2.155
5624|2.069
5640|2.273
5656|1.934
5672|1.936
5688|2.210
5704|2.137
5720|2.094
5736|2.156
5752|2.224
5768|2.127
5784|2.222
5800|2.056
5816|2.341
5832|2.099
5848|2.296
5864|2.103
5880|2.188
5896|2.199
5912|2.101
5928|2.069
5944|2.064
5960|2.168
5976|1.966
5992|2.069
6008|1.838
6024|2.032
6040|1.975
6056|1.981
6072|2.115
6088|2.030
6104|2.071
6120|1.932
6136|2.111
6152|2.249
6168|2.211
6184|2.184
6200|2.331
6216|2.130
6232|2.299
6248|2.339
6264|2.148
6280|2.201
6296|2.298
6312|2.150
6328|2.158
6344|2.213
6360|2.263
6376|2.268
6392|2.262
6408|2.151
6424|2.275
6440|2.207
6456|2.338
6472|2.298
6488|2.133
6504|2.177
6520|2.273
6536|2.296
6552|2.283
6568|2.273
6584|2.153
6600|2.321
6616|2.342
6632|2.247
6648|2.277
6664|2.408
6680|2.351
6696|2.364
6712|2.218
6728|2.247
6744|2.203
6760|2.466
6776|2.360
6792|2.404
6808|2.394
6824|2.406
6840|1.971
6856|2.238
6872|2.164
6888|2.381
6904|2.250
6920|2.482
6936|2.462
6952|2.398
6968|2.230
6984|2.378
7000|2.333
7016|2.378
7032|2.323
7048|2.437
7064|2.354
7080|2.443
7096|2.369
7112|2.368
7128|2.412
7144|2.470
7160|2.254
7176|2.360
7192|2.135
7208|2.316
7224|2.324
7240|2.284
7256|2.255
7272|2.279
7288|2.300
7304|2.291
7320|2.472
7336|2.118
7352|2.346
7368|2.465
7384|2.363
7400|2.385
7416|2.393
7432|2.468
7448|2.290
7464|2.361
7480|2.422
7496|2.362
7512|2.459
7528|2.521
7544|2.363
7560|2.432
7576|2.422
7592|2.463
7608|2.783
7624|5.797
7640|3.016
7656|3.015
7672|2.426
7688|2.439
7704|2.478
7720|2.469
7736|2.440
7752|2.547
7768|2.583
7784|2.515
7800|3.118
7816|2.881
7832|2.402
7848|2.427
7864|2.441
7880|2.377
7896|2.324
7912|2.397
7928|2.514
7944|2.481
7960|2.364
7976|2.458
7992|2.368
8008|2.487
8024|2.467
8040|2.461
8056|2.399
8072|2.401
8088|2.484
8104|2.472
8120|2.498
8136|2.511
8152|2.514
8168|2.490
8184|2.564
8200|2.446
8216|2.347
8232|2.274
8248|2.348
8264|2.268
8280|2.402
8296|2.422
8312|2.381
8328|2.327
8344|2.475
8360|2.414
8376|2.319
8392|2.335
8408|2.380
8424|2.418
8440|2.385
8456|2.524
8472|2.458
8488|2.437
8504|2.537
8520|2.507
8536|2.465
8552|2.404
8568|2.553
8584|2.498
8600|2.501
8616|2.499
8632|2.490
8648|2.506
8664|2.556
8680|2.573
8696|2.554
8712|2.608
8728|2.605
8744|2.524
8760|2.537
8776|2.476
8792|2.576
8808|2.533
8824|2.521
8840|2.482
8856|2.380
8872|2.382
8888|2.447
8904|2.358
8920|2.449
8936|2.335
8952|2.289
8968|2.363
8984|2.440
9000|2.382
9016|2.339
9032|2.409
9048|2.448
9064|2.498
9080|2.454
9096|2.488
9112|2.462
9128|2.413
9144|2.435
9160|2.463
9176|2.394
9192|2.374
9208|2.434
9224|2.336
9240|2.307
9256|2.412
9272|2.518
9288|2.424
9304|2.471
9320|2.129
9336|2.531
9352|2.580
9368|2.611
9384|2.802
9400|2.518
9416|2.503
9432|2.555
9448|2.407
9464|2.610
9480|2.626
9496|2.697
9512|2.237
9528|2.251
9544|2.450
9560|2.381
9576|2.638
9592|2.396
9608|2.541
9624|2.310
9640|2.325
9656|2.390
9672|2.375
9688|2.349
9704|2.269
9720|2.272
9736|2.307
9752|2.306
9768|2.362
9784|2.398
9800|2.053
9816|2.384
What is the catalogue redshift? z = 0.161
